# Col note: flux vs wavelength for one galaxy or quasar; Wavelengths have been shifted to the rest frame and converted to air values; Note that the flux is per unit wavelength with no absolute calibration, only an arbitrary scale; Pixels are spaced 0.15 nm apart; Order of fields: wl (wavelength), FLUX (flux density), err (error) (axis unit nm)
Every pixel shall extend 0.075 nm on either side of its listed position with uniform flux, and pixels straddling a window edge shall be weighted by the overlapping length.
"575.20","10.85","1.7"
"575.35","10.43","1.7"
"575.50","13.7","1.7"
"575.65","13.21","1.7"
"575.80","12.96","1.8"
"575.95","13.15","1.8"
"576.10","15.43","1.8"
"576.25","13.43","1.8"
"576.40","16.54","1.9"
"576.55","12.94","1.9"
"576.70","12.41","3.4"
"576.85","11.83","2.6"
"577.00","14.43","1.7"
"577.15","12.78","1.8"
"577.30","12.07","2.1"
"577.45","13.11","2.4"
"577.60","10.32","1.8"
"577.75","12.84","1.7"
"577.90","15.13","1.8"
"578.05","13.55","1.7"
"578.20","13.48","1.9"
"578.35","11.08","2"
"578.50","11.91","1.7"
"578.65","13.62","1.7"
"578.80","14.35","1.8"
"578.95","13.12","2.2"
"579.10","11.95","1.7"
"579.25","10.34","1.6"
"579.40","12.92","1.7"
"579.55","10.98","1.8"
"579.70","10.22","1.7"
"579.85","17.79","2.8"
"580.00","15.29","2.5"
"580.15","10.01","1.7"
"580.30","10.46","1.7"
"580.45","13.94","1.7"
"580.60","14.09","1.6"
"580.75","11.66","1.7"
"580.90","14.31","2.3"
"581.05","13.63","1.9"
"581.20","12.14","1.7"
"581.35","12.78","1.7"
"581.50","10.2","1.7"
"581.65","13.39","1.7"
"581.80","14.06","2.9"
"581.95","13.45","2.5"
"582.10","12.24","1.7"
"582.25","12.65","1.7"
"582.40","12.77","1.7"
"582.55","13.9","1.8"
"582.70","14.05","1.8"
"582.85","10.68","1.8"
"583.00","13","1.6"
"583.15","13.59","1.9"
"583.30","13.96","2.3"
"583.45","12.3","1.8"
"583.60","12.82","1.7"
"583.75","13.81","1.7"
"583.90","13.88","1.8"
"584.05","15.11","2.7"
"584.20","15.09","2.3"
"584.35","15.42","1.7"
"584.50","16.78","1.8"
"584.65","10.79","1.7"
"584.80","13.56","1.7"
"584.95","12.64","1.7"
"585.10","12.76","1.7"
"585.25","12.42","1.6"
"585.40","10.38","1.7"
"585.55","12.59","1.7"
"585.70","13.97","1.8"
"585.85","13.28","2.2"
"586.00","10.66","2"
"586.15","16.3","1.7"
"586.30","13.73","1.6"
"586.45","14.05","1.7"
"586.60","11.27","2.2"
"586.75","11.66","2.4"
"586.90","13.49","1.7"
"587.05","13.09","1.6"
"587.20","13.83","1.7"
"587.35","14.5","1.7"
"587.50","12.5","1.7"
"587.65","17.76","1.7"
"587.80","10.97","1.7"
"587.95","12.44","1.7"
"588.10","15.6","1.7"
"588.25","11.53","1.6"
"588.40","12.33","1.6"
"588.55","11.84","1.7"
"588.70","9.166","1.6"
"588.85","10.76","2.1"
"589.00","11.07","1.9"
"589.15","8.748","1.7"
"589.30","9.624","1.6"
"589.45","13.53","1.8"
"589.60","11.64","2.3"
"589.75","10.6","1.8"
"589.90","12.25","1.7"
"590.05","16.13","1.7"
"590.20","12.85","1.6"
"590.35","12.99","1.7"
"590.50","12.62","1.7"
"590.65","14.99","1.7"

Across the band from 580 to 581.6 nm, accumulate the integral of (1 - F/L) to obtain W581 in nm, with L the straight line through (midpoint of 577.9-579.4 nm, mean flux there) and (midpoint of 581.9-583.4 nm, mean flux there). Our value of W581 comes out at 0.051 nm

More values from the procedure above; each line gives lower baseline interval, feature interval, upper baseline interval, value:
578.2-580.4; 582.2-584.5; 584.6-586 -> -0.22 nm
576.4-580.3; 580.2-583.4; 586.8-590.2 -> -0.06 nm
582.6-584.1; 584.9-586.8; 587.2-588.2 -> 0.12 nm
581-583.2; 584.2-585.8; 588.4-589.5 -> -0.17 nm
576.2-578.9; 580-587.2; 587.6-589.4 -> -0.42 nm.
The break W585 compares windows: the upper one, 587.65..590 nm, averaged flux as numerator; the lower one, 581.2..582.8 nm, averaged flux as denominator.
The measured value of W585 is 0.9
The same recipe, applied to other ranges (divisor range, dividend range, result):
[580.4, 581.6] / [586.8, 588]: 1.06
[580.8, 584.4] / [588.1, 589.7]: 0.85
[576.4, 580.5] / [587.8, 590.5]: 0.94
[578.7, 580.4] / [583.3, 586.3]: 1.07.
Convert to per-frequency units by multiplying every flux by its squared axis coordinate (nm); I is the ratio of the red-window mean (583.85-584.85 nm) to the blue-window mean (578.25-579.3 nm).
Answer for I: 1.18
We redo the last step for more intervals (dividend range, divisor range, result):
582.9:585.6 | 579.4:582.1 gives 1.05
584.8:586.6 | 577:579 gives 1.03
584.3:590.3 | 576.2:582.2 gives 1.01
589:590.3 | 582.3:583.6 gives 0.94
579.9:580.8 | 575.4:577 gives 0.95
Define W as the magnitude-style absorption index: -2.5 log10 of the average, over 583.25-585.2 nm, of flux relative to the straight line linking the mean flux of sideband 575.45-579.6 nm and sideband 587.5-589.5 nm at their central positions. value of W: -0.12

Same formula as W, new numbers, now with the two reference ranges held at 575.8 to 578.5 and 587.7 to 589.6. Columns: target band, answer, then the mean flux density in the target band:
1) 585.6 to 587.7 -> -0.14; 13.5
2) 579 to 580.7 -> 0.02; 12.5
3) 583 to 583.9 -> -0.09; 13.3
